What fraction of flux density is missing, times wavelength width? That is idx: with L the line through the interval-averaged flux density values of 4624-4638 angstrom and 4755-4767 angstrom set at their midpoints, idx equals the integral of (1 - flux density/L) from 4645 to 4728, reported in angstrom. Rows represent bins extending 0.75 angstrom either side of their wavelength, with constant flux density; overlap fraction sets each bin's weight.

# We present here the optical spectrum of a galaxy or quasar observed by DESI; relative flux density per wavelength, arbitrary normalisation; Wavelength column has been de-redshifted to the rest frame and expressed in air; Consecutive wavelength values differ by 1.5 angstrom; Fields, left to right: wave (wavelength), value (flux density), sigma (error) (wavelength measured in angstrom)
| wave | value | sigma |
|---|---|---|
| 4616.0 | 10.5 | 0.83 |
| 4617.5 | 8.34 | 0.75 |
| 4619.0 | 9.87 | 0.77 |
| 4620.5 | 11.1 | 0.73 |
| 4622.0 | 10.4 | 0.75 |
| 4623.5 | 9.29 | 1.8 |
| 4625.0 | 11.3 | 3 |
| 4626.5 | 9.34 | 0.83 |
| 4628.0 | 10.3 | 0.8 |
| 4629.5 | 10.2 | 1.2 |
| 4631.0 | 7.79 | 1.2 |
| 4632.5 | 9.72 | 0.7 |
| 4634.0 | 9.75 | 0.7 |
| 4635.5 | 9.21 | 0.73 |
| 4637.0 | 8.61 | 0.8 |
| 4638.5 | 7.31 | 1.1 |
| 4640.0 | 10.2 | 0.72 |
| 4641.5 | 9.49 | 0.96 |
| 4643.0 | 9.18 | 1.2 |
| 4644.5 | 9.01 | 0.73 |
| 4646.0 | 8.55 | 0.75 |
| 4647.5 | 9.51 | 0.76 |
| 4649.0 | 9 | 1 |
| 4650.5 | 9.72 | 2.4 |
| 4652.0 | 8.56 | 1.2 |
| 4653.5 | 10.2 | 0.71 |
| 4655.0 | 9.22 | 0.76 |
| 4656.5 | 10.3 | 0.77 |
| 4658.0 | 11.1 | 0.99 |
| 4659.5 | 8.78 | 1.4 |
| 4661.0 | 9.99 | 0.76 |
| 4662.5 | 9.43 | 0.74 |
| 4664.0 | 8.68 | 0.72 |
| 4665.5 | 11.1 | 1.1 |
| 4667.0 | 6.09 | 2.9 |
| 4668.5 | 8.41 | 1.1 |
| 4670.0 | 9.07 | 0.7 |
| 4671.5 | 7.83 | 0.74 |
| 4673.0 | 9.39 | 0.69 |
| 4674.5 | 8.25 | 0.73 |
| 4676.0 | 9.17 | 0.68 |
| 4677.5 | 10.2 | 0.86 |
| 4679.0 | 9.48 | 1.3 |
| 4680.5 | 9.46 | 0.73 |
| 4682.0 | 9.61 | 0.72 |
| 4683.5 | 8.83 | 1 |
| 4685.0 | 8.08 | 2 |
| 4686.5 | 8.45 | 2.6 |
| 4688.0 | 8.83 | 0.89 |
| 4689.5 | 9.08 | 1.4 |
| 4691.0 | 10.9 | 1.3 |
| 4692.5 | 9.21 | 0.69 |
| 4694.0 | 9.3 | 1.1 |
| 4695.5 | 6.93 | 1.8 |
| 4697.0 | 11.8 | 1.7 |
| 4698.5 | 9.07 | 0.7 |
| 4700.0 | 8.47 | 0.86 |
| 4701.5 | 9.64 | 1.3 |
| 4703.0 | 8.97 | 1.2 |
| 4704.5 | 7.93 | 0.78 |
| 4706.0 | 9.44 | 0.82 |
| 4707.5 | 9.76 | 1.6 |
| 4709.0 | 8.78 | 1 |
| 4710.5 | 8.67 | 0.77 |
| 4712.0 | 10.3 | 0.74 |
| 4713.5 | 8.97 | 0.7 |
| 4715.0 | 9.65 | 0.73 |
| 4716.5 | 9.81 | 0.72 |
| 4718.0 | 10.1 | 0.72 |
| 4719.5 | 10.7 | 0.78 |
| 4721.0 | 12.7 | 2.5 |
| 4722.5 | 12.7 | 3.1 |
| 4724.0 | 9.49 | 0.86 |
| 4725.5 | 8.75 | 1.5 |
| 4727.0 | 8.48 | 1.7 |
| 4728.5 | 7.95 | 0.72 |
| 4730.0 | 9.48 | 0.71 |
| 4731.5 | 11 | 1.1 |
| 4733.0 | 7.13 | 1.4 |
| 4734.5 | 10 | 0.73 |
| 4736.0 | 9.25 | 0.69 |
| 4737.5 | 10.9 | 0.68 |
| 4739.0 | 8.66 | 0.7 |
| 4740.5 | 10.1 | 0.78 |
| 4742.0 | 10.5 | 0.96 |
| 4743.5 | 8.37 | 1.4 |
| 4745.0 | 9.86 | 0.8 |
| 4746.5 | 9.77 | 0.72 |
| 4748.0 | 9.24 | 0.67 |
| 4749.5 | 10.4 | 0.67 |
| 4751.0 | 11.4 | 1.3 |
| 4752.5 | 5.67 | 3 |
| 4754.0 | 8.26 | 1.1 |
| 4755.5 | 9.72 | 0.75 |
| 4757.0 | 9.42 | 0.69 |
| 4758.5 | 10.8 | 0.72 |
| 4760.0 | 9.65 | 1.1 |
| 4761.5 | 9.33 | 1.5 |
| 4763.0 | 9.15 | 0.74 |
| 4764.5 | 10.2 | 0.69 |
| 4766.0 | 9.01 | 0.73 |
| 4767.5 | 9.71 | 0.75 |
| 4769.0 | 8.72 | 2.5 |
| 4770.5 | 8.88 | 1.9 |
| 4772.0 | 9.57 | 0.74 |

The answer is 2.0 angstrom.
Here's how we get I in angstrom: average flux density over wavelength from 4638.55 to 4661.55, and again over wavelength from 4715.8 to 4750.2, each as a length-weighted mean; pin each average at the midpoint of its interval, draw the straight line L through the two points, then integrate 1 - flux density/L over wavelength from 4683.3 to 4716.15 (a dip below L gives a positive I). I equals 1.7 angstrom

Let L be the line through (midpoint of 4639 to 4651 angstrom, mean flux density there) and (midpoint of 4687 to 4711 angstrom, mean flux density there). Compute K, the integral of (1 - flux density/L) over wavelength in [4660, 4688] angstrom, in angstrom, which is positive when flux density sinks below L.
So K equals 0.8 angstrom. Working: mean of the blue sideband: 9.28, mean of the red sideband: 9.17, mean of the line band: 8.97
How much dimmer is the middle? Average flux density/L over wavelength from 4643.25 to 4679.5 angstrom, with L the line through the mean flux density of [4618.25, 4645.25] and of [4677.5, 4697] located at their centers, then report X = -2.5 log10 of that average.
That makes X 0.02 mag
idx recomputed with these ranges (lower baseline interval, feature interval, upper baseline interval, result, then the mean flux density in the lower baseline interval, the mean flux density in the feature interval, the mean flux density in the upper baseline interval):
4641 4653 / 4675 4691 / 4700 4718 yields 0.0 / 9.14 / 9.19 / 9.27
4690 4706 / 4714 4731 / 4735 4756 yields -1.2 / 9.23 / 9.98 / 9.44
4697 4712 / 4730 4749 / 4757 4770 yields -0.4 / 9.18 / 9.57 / 9.55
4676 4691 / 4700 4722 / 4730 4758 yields -0.8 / 9.21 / 9.67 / 9.44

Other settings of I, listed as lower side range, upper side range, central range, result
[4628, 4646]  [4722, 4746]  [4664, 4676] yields 0.83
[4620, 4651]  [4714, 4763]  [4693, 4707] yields 0.74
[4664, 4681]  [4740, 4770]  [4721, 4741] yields -0.73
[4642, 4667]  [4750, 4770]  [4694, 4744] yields -0.93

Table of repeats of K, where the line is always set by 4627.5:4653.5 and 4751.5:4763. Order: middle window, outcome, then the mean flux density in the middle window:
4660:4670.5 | 0.24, 8.96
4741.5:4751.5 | -0.91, 9.88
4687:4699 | -0.32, 9.38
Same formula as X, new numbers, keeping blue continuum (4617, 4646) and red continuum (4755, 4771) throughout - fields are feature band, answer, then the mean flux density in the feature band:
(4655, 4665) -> -0.03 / 9.71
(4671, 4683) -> 0.03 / 9.19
